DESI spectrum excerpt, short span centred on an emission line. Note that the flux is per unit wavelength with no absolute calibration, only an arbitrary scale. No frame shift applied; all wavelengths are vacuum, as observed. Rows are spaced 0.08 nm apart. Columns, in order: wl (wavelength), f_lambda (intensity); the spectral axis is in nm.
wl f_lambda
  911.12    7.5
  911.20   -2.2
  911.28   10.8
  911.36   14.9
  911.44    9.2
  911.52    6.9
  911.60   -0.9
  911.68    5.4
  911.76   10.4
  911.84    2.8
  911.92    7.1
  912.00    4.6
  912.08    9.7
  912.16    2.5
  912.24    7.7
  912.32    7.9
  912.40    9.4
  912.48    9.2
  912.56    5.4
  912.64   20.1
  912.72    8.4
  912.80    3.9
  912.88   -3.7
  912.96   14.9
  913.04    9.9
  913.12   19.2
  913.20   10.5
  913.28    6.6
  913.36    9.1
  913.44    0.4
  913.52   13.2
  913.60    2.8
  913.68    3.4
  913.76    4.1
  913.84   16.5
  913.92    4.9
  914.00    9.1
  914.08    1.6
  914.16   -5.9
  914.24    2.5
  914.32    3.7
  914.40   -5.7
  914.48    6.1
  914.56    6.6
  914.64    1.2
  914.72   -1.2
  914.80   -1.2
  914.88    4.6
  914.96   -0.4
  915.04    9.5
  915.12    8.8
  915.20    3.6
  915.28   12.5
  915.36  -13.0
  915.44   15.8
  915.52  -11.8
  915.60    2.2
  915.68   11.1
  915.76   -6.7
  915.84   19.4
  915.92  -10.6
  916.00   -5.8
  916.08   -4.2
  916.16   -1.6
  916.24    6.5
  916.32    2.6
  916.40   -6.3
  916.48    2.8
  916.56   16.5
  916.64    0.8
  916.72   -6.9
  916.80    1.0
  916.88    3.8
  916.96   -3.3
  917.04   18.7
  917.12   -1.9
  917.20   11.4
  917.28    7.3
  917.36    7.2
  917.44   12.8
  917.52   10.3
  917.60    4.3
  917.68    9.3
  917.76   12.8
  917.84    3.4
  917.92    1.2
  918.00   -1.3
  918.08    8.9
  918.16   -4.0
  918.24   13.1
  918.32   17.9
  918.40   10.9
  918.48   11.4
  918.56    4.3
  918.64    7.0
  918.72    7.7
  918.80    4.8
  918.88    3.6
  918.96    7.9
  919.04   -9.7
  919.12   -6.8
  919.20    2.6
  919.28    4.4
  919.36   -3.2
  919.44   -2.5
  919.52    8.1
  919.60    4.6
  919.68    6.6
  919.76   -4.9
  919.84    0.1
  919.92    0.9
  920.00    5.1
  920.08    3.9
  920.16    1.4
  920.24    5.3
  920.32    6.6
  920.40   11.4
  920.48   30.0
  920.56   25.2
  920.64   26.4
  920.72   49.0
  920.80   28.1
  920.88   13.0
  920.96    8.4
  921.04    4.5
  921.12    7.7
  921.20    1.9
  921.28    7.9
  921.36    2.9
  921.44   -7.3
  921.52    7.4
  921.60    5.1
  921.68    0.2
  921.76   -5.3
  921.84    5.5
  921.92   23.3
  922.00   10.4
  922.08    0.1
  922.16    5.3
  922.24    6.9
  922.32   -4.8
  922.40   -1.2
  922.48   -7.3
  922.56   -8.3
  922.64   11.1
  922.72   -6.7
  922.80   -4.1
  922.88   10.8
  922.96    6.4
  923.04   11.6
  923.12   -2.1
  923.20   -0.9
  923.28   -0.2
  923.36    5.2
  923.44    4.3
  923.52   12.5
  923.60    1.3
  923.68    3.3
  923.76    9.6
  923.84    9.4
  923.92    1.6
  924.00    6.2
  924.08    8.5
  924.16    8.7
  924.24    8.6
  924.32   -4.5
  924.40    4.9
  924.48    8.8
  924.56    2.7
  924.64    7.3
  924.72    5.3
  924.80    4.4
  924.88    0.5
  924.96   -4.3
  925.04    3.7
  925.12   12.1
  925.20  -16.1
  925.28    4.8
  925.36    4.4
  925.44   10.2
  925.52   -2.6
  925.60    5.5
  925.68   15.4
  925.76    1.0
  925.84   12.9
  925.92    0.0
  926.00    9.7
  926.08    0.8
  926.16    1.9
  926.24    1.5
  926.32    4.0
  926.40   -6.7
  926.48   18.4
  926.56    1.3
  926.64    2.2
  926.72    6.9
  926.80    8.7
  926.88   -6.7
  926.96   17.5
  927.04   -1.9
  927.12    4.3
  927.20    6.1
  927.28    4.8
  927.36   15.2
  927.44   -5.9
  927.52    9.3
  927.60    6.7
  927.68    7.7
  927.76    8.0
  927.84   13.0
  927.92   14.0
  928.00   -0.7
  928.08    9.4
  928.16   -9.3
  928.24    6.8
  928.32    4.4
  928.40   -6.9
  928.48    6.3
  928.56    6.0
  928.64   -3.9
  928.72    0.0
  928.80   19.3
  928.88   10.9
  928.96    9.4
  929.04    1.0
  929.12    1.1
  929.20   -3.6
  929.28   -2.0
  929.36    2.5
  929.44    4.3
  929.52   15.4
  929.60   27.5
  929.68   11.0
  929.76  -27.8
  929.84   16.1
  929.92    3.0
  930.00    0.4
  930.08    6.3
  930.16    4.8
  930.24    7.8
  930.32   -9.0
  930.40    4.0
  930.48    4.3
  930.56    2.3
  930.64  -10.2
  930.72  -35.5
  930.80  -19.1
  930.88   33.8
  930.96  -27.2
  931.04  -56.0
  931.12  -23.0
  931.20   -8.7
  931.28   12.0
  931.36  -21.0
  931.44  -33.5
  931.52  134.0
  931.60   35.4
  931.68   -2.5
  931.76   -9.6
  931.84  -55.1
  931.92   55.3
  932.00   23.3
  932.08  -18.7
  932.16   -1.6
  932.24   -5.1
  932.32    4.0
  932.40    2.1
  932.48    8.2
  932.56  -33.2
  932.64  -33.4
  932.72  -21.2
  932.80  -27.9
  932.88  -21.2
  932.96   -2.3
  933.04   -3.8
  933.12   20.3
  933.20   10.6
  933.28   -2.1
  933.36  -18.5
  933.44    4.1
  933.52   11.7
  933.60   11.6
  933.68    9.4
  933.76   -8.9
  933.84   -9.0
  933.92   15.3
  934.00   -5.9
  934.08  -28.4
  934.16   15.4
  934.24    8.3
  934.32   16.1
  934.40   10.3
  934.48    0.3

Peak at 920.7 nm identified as Hbeta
